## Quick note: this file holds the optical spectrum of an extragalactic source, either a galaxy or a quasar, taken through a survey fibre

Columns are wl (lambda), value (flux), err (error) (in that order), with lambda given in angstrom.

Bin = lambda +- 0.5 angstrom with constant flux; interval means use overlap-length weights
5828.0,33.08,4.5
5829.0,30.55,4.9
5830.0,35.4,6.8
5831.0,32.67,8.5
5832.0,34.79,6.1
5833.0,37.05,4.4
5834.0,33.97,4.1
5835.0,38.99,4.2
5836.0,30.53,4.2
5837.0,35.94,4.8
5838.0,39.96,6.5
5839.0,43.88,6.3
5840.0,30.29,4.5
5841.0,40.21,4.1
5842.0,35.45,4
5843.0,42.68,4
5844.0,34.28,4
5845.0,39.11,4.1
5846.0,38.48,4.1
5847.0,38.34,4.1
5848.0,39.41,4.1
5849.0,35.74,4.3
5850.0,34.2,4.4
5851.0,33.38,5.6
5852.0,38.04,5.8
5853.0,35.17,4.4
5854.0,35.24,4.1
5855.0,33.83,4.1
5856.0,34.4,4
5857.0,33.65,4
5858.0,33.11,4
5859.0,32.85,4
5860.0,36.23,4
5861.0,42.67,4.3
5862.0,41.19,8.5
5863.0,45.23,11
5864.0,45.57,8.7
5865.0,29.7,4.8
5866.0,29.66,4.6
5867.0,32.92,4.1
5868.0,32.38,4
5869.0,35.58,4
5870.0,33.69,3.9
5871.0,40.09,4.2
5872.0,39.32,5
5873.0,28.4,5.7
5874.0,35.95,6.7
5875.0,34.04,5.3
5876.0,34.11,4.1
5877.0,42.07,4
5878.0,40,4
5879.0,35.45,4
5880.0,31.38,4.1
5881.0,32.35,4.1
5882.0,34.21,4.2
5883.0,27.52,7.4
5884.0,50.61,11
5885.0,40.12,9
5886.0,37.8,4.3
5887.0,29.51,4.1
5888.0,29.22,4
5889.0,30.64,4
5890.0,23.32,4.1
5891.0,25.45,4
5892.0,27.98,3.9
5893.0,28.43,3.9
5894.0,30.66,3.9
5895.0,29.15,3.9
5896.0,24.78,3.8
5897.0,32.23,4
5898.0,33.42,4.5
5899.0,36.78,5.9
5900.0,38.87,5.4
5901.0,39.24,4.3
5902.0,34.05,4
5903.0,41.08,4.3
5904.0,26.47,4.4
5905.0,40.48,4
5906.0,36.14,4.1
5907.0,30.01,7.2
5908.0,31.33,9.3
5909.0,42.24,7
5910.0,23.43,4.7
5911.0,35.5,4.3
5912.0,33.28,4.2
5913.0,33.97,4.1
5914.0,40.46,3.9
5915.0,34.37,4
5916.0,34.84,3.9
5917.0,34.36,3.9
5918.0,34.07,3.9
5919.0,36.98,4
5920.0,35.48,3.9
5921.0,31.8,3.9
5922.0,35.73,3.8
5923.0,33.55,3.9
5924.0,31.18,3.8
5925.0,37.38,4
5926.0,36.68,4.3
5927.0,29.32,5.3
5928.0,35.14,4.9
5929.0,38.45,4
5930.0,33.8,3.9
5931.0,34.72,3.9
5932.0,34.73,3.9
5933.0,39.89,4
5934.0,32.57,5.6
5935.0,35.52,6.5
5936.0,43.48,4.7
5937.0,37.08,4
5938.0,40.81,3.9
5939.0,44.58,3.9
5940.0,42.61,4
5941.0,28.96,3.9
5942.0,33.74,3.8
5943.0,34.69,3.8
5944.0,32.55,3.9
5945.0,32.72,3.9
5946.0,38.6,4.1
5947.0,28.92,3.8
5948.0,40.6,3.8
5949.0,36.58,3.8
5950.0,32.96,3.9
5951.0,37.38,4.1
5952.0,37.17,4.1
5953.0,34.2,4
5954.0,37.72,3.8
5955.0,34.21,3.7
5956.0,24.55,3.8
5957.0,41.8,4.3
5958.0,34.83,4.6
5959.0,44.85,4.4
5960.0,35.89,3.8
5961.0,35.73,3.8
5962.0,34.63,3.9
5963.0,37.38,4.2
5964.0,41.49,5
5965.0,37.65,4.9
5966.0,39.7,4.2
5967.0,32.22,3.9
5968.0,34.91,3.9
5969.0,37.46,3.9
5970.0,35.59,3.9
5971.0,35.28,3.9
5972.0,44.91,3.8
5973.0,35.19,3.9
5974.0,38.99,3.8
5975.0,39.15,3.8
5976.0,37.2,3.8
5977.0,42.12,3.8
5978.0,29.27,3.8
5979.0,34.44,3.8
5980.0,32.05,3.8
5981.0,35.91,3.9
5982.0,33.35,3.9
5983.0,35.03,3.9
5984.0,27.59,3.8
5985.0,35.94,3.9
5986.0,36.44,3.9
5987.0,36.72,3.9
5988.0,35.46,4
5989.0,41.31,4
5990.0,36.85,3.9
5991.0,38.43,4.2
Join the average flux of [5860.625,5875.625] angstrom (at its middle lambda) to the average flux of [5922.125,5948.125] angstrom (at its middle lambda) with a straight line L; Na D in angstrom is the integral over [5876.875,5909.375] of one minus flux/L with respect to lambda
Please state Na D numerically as 2.3 angstrom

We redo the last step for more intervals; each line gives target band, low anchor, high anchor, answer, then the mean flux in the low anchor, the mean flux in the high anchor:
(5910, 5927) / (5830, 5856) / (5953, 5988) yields 0.8 angstrom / 36.4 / 36.1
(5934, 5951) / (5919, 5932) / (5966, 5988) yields -0.7 angstrom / 34.5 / 35.8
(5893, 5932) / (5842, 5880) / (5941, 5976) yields 2.2 angstrom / 36.3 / 36.2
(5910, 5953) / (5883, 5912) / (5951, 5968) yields -0.7 angstrom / 33.1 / 36.5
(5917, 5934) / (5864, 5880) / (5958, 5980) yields 0.7 angstrom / 35.1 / 37.2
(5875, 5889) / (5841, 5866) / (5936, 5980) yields 0.5 angstrom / 36.9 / 36.6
